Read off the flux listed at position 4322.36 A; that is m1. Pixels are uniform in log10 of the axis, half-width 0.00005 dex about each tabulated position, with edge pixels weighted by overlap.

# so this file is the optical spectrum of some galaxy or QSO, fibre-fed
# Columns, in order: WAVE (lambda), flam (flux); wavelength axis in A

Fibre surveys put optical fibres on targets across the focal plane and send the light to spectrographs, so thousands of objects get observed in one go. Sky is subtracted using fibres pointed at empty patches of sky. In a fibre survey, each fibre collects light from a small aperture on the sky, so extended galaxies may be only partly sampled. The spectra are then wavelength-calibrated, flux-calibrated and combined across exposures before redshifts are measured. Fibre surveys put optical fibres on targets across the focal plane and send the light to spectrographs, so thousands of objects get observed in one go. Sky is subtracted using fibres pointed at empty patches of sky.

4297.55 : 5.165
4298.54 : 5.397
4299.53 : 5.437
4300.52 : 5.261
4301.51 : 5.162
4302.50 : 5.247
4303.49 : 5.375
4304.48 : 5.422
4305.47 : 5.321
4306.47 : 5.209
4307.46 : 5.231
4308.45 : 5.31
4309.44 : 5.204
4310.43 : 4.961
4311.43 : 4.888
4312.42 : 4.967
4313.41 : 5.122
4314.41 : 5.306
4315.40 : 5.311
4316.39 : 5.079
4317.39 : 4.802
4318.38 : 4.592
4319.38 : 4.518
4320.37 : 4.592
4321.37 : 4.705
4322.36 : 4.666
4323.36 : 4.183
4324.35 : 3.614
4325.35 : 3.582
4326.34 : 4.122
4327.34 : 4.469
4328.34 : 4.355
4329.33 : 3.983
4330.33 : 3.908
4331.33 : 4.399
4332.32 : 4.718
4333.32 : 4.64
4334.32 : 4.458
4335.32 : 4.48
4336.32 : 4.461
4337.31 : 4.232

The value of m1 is 4.666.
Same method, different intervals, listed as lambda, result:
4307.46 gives 5.231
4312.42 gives 4.967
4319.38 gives 4.518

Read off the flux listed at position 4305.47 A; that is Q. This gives 5.321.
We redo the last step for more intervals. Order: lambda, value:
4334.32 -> 4.458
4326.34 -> 4.122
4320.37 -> 4.592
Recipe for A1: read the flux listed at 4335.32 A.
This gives 4.48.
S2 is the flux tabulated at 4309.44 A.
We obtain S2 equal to 5.204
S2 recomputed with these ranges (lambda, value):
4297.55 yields 5.165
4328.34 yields 4.355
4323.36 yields 4.183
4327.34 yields 4.469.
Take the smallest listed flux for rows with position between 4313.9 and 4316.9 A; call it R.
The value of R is 5.079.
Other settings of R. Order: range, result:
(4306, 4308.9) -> 5.209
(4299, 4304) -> 5.162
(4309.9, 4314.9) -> 4.888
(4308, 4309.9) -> 5.204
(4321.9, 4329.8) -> 3.582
